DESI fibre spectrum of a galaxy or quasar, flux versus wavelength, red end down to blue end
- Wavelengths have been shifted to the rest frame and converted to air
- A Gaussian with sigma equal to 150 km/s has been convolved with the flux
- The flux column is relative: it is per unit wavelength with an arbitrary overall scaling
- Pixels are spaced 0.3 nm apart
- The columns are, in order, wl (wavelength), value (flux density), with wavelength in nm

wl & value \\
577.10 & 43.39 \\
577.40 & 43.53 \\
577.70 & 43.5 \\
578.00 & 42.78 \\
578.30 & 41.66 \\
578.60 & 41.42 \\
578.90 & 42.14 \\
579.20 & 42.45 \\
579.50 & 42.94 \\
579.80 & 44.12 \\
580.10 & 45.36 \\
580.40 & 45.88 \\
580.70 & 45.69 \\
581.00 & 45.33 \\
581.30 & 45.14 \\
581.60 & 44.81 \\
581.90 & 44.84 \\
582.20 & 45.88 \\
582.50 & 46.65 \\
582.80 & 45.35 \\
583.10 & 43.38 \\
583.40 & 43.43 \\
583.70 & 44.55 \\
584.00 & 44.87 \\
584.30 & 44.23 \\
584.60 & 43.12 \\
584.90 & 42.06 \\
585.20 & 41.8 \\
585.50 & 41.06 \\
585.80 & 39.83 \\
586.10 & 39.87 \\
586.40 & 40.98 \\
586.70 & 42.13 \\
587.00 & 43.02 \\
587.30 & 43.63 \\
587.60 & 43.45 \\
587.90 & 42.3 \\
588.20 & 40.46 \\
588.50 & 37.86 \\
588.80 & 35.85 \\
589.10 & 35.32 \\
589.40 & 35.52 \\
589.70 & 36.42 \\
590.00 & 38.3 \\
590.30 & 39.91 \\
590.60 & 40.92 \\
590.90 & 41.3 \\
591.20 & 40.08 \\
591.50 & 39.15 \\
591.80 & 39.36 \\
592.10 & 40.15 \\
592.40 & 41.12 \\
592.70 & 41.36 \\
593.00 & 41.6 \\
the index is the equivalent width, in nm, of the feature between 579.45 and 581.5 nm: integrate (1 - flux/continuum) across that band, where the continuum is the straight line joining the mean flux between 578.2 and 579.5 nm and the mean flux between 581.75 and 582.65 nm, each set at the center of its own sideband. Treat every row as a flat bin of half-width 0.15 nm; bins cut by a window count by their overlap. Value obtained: -0.05 nm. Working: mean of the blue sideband 42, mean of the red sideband 45.8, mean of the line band 45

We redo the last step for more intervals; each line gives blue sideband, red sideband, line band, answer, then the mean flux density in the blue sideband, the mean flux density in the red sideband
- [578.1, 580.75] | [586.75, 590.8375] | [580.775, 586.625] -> -0.26 nm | 43.4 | 39.6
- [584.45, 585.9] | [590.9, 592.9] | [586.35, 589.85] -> 0.12 nm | 41.6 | 40.3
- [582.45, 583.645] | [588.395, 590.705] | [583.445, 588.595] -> -0.11 nm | 44.5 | 37.4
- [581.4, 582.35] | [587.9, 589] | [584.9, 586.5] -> 0.02 nm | 45.2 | 38.5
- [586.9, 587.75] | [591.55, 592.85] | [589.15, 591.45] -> 0.15 nm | 43.4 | 40.4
